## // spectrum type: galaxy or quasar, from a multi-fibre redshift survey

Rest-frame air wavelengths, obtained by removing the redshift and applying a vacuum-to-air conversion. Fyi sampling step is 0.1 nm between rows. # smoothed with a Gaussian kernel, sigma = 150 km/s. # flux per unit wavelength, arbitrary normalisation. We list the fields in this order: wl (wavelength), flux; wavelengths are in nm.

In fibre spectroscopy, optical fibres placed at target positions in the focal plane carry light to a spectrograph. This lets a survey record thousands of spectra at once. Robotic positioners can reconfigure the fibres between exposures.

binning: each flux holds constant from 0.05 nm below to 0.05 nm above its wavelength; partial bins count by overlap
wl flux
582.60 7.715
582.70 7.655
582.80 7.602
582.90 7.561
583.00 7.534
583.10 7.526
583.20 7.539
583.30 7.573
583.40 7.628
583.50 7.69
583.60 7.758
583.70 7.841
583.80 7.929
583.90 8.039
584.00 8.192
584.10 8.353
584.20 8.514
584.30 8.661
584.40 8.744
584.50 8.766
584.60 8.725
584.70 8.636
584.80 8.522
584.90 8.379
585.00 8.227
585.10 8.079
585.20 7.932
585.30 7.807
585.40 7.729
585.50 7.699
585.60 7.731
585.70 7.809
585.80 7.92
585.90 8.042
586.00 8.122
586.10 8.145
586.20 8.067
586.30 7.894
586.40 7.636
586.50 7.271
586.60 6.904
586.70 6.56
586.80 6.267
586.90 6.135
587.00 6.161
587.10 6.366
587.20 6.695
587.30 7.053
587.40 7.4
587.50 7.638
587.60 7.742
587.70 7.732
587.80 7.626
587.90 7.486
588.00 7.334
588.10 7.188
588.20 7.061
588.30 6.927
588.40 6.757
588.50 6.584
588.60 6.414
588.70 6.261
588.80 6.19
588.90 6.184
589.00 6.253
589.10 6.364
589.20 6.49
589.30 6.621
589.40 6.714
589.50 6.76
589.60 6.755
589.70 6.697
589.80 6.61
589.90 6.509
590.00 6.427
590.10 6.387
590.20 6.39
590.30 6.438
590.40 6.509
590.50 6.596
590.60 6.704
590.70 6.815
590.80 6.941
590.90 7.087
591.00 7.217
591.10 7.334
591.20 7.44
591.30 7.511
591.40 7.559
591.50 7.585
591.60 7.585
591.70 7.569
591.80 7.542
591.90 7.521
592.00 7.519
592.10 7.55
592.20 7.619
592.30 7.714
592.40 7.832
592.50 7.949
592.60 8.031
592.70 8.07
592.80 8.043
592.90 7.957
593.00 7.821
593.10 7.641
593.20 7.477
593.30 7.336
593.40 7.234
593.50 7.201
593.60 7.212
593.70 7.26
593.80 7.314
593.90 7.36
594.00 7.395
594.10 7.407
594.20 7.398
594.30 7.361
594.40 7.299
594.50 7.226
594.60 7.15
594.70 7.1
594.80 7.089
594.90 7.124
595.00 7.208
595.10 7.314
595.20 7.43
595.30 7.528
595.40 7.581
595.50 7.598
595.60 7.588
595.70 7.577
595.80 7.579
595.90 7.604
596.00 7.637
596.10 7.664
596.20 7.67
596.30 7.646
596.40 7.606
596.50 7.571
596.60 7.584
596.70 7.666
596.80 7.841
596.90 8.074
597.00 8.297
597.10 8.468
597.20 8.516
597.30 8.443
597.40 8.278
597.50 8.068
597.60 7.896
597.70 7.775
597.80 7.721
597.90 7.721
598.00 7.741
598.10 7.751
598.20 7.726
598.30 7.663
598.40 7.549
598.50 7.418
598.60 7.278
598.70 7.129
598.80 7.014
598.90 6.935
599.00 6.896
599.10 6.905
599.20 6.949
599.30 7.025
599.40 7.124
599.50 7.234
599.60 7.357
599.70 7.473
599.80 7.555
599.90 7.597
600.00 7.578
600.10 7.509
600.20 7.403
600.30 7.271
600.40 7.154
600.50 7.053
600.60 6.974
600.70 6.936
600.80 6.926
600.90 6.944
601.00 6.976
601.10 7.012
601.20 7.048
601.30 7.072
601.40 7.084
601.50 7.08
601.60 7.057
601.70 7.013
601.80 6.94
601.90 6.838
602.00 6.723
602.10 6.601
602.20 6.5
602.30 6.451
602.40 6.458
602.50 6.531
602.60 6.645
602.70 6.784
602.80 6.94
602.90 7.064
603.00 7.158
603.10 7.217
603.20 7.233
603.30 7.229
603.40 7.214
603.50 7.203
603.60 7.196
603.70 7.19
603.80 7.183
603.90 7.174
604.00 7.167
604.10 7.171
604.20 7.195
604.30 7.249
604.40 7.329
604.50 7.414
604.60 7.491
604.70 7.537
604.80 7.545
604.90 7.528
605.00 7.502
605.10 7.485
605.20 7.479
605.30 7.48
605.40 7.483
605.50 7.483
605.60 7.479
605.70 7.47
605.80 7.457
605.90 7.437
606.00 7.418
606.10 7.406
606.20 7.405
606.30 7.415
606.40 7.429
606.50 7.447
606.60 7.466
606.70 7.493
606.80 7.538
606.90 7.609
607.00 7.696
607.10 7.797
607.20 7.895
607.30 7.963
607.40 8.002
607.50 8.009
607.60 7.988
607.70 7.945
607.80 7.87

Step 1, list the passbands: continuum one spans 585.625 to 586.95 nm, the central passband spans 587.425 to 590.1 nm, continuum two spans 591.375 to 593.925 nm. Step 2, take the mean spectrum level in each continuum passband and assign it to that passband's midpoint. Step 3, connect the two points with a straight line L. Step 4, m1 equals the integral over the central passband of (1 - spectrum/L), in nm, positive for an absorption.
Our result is 0.25 nm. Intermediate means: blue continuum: 7.45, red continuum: 7.6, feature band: 6.82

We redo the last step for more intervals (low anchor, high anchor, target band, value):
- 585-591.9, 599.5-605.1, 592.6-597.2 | -0.286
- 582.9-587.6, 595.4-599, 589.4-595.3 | 0.352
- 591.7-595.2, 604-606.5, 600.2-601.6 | 0.073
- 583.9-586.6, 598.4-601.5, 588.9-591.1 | 0.329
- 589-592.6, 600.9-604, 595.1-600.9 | -0.442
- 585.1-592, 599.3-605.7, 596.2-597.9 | -0.195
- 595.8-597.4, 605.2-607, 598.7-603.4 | 0.403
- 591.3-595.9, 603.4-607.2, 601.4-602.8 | 0.129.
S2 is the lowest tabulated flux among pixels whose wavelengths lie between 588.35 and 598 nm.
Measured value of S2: 6.184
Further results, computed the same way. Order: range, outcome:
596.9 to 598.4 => 7.549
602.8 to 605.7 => 7.064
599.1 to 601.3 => 6.905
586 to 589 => 6.135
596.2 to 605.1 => 6.451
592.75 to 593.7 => 7.201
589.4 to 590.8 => 6.387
